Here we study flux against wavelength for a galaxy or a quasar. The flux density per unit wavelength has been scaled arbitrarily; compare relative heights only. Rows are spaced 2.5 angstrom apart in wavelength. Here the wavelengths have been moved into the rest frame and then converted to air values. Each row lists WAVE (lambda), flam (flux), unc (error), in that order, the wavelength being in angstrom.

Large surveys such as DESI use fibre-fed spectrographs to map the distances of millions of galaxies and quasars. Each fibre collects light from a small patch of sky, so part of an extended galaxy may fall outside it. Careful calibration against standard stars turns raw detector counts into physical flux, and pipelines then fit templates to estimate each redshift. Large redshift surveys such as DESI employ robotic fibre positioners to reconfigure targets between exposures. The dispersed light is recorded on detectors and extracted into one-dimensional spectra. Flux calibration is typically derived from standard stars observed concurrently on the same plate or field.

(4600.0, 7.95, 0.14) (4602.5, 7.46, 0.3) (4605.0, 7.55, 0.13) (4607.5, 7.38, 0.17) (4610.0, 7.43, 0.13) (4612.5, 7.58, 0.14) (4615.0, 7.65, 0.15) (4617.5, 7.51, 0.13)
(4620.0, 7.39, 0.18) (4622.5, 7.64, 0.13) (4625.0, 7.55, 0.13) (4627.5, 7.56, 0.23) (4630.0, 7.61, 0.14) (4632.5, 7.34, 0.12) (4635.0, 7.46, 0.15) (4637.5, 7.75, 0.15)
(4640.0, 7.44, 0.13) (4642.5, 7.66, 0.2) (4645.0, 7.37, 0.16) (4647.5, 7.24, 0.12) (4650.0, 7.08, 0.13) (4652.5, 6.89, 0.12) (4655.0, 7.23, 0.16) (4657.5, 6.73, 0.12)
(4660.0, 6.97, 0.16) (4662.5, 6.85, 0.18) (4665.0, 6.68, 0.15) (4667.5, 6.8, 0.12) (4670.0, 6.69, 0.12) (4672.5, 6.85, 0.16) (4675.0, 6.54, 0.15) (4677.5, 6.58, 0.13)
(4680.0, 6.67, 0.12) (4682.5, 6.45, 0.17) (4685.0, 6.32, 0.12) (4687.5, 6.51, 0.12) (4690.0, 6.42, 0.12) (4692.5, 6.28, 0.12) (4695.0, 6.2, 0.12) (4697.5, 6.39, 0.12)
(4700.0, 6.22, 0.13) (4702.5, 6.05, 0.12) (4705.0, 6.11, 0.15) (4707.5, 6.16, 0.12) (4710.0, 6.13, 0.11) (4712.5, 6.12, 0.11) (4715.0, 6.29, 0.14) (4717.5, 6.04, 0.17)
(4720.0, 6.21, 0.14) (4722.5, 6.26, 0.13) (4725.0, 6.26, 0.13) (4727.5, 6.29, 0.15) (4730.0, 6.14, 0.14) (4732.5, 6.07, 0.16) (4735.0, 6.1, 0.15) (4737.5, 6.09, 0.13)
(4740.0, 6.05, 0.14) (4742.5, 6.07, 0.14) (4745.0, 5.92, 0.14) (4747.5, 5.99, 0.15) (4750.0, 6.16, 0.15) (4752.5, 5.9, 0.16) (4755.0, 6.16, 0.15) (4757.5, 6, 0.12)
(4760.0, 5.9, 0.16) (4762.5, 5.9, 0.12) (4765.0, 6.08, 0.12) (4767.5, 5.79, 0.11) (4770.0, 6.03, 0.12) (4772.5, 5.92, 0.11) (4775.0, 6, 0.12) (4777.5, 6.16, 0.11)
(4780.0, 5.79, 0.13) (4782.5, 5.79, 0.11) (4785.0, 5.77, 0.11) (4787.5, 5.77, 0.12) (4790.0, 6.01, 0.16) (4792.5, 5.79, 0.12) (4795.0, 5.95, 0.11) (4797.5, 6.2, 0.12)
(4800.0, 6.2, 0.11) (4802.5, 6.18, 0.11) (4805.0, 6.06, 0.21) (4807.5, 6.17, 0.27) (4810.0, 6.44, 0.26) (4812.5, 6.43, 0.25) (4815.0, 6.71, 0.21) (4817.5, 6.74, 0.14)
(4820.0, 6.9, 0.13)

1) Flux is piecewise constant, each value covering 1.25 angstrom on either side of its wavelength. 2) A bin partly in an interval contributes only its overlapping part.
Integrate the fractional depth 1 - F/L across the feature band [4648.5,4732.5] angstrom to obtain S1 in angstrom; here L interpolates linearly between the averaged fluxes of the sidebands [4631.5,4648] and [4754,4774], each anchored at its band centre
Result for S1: 4.88 angstrom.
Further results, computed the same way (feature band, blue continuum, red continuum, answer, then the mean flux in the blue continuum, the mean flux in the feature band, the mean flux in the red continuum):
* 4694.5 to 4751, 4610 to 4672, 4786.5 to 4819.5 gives 5.0 angstrom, 7.28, 6.14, 6.22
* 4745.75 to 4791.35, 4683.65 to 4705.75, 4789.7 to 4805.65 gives 1.3 angstrom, 6.28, 5.95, 6.06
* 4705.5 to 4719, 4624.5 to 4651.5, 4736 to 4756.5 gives 0.7 angstrom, 7.45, 6.15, 6.04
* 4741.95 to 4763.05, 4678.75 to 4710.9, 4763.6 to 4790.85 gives 0.1 angstrom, 6.3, 6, 5.92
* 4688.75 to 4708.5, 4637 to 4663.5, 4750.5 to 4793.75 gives 1.4 angstrom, 7.19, 6.23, 5.93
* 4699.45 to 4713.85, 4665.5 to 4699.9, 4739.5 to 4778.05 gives 0.5 angstrom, 6.51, 6.13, 6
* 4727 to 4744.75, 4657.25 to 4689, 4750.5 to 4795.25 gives 0.3 angstrom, 6.66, 6.1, 5.93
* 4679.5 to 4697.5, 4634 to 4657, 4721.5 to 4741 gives 0.9 angstrom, 7.33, 6.39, 6.16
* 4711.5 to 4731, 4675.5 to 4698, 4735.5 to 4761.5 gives 0.0 angstrom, 6.43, 6.2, 6.03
